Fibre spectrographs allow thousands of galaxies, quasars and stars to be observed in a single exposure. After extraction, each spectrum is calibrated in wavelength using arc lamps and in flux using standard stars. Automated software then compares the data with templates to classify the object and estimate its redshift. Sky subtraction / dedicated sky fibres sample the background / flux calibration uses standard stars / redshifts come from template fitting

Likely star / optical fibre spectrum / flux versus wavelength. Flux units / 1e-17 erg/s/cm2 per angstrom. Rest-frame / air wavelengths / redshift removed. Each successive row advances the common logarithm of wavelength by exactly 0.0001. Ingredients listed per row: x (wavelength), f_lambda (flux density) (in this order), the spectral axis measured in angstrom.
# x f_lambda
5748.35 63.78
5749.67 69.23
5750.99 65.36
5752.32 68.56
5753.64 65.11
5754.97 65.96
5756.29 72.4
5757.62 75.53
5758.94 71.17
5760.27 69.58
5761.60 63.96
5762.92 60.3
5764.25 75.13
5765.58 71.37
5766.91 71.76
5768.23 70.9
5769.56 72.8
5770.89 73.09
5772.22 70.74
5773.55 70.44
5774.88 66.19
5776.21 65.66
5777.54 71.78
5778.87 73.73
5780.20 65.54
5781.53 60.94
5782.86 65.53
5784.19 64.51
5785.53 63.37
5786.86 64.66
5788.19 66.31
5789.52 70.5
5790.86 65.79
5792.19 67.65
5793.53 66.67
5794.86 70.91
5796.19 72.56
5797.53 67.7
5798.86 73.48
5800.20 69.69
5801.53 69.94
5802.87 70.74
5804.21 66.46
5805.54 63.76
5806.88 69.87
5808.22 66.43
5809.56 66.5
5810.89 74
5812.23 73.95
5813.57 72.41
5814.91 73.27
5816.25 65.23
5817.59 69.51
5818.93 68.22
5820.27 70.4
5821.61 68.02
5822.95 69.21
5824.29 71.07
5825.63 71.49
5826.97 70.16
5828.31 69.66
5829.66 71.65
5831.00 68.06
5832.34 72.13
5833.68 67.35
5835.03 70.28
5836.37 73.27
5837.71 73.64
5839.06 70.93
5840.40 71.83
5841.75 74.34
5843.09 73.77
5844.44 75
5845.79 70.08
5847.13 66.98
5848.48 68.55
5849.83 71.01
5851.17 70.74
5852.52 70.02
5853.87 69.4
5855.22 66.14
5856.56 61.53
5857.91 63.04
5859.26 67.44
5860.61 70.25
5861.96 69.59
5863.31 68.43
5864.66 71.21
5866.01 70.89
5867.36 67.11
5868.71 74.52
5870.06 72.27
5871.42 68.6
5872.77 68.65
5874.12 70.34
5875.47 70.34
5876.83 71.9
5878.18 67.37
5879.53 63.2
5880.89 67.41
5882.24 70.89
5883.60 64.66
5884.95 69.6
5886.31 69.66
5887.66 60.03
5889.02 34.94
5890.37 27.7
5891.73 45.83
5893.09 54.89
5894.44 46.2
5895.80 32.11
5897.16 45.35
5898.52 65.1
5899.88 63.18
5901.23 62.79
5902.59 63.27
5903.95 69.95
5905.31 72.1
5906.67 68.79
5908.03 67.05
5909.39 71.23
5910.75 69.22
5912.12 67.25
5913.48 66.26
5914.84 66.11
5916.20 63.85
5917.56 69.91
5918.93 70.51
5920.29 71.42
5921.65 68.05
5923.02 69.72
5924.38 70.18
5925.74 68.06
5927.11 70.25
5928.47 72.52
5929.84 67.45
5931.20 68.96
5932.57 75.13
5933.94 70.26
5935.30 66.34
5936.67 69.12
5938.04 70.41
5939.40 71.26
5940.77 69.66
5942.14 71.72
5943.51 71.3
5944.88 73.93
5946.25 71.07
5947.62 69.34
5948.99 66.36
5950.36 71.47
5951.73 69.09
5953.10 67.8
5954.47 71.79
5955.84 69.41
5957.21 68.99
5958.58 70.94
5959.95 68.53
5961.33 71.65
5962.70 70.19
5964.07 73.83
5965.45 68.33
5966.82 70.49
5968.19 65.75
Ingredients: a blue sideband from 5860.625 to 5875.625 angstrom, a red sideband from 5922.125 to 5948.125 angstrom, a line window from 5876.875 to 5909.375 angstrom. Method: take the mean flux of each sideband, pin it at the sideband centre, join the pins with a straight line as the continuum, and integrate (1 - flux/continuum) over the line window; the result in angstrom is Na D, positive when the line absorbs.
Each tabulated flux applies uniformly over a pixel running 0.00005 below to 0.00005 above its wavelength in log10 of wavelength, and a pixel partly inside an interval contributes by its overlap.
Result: 5.1 angstrom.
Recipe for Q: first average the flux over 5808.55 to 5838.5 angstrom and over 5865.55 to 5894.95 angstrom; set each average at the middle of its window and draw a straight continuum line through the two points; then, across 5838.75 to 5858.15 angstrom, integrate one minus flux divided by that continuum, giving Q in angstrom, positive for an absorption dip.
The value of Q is -0.8 angstrom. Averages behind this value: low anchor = 70.4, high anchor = 62.6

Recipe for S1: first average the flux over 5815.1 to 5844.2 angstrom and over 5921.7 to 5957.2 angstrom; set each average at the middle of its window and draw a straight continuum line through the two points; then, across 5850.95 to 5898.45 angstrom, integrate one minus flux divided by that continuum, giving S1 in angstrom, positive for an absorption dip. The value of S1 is 5.1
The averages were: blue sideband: 70.6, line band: 62.9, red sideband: 70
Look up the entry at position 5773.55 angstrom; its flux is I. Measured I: 70.44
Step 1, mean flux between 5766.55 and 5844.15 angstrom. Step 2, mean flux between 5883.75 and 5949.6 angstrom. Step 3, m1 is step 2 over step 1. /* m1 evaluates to 0.93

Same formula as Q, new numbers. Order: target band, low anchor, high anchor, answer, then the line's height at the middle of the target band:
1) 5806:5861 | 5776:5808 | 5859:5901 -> -3.99 angstrom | 65.2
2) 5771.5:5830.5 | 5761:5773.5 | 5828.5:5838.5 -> 1.40 angstrom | 70.5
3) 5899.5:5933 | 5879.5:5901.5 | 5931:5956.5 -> -3.30 angstrom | 62.4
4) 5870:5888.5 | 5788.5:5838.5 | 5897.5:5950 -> 0.37 angstrom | 69.2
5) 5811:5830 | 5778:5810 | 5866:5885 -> -0.63 angstrom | 68.1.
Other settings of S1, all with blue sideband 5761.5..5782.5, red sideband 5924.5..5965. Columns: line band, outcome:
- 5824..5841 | -0.3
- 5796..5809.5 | 0.1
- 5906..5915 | 0.2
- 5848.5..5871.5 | 0.2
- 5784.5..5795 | 0.4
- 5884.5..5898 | 4.1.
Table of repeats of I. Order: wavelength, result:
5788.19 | 66.31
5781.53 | 60.94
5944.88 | 73.93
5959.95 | 68.53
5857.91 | 63.04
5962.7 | 70.19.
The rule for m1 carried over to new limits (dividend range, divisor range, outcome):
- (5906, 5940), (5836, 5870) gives 0.99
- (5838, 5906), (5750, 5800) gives 0.95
